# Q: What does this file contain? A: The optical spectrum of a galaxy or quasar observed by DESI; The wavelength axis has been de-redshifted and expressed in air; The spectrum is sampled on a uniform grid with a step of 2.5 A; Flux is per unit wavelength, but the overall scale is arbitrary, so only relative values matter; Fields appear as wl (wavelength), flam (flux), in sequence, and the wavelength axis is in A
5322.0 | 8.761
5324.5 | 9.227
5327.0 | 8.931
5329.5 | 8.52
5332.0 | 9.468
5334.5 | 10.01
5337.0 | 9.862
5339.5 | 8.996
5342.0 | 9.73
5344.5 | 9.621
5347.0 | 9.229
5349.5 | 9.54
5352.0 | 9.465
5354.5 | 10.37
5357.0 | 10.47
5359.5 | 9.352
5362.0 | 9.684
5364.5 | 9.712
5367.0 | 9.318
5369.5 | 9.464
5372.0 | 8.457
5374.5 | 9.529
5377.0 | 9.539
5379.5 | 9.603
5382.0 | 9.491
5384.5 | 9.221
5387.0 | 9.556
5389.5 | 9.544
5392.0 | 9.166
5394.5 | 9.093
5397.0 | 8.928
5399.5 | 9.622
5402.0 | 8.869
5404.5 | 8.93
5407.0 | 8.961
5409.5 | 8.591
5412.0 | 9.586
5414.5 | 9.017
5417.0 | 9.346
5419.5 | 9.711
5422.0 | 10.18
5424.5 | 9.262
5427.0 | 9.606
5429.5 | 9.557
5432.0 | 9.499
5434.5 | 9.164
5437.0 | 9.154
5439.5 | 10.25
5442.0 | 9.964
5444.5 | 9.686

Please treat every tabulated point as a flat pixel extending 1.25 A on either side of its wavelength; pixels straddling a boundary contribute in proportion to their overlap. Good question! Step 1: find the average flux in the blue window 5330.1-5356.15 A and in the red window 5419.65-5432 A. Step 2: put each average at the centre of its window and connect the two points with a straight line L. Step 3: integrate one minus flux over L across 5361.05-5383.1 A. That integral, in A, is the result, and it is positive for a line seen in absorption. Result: 0.5 A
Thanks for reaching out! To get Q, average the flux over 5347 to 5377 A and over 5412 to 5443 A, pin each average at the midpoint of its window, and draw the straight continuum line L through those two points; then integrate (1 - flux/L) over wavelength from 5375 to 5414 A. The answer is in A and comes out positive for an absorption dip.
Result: 1.3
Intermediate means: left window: 9.56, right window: 9.56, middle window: 9.25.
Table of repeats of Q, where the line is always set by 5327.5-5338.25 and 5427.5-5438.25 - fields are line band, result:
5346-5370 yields -0.7 A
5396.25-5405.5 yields 0.3 A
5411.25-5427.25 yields -0.3 A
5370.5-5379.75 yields 0.1 A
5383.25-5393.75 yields 0.0 A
